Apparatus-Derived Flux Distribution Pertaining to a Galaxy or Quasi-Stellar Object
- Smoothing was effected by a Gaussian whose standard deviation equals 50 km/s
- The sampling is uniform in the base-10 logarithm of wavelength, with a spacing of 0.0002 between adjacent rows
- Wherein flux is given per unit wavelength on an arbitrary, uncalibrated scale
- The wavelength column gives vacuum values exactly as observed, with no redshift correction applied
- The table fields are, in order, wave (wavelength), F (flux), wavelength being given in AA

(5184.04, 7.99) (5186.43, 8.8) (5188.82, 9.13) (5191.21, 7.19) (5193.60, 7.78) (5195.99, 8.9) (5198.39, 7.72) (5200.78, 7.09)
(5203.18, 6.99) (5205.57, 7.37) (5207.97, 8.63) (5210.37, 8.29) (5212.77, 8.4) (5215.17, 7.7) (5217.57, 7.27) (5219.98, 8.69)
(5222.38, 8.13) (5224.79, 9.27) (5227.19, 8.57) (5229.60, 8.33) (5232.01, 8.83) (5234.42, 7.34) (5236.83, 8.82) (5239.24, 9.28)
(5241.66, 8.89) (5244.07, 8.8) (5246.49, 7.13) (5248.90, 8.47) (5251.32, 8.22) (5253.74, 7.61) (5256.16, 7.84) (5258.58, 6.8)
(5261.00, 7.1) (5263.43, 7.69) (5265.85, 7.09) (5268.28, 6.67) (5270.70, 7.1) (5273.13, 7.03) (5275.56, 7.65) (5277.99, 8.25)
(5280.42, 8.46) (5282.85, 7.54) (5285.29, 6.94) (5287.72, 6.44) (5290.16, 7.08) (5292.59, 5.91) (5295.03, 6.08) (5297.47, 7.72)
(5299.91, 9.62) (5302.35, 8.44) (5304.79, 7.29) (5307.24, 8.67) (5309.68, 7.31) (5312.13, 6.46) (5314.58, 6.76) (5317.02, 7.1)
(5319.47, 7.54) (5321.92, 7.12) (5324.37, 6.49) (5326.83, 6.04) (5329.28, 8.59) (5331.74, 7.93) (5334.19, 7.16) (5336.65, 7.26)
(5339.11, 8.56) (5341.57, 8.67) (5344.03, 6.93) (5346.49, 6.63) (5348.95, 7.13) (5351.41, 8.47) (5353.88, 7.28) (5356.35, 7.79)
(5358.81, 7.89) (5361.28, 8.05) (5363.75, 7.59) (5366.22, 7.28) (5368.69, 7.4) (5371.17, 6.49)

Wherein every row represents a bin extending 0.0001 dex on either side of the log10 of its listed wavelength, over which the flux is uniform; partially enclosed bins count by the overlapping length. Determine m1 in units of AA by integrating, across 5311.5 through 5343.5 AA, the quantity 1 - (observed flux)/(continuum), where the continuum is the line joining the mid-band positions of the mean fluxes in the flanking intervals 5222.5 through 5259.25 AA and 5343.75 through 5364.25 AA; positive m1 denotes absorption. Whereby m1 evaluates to 1.5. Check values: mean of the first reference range 8.3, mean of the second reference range 7.56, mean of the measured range 7.37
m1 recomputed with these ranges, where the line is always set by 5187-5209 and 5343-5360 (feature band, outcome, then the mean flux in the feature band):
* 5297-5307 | -1.0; 8.35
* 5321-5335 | 0.5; 7.23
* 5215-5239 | -1.7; 8.36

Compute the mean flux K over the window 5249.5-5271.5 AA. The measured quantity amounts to 7.38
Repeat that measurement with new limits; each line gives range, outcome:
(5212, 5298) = 7.75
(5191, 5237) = 8.07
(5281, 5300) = 7.06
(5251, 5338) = 7.35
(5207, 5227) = 8.31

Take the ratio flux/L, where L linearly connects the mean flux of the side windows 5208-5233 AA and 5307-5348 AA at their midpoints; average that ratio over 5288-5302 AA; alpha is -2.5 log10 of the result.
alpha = 0.050 mag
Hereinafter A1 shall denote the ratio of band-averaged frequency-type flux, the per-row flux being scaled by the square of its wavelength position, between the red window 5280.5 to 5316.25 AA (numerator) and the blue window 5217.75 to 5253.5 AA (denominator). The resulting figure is 0.89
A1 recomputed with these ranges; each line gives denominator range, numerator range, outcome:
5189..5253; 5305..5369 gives 0.95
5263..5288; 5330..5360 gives 1.07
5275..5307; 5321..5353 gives 1.01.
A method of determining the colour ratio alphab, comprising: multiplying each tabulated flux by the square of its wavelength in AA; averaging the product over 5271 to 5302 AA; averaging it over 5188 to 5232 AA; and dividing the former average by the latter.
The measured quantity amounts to 0.94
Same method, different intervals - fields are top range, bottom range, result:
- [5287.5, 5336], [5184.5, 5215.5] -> 0.95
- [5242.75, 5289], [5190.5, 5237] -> 0.95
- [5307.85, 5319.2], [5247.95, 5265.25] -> 0.94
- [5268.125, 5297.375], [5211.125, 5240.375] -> 0.87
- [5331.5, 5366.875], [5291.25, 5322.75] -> 1.05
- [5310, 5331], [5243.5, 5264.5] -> 0.94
